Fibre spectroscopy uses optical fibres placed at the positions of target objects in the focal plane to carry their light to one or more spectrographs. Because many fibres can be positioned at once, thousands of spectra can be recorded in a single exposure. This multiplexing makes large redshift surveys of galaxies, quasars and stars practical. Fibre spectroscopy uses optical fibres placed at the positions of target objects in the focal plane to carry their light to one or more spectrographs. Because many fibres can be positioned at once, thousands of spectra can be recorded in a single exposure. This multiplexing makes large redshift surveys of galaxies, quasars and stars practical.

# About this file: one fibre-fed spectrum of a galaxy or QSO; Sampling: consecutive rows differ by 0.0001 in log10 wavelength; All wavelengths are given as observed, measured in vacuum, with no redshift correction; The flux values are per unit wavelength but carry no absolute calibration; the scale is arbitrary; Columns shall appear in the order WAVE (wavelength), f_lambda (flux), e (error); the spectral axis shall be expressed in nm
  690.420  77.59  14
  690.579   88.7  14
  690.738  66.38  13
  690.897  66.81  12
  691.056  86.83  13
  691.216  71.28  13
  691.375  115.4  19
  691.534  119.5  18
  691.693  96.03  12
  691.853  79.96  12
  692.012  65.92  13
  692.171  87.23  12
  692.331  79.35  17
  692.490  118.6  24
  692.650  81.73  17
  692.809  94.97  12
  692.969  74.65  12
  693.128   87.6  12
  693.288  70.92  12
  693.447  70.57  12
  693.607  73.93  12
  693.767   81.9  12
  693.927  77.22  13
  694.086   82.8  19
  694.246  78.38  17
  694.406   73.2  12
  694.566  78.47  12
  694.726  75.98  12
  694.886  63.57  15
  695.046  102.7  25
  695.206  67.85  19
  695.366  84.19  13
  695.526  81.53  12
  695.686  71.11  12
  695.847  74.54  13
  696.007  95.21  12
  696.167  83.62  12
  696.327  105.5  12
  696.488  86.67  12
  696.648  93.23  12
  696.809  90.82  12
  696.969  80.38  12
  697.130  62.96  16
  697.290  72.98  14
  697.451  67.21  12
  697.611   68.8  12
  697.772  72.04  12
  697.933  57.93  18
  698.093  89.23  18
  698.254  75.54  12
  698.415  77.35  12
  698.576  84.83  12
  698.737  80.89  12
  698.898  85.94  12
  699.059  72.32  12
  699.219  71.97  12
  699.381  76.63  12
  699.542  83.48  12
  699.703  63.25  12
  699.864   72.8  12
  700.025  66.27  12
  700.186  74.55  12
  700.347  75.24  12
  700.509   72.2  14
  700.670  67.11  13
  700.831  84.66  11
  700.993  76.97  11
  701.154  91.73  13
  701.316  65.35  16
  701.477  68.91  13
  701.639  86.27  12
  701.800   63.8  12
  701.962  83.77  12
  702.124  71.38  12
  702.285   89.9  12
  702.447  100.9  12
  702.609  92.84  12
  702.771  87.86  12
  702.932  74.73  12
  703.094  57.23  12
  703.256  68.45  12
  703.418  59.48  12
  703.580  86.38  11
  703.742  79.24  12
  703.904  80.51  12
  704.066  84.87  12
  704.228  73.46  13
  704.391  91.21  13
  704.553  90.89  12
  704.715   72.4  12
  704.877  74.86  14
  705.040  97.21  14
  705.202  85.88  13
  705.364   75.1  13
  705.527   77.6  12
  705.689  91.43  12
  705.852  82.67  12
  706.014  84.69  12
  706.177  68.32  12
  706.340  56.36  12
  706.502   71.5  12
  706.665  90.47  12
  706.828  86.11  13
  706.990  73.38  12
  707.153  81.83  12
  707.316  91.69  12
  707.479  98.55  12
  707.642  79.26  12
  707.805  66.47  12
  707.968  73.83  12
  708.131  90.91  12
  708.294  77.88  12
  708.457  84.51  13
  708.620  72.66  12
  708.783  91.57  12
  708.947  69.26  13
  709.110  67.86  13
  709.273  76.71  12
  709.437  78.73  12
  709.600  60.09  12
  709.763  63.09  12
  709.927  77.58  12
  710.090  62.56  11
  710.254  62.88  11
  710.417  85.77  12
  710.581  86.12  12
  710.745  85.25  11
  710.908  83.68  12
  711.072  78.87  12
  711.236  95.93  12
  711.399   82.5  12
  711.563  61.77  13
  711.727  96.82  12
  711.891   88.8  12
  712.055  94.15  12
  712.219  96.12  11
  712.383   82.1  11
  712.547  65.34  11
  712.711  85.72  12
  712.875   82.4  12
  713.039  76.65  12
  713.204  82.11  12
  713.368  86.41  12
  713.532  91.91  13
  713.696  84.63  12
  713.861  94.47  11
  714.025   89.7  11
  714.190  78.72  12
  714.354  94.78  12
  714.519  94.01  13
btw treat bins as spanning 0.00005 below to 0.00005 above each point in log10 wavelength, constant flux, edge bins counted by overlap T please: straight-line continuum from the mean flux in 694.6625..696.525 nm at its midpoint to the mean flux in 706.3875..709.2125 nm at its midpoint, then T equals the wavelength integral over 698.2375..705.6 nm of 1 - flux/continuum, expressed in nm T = 0.29 nm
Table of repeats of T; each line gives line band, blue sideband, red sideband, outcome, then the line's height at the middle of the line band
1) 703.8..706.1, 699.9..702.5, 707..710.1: -0.171 nm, 77.2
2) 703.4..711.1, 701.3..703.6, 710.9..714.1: 0.186 nm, 81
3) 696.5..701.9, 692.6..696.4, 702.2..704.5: 0.323 nm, 80.5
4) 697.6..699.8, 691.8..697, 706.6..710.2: 0.135 nm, 80.9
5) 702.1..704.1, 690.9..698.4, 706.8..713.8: 0.036 nm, 81.1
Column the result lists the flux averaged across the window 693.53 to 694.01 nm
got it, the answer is 77.8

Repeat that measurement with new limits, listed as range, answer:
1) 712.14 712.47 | 88.7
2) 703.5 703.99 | 82.1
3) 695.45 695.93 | 75.7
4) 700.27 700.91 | 74.8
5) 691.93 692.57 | 87.8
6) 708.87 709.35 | 71.3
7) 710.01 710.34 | 63.1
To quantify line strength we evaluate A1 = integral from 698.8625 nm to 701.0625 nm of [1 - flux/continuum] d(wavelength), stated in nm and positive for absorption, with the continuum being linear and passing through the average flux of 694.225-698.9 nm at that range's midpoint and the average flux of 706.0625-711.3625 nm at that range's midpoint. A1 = 0.13 nm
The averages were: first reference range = 79.3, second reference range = 77.9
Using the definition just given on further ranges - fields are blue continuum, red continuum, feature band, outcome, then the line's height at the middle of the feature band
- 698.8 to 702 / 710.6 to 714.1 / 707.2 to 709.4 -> 0.04 nm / 81.7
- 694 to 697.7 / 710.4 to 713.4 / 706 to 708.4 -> 0.10 nm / 82.8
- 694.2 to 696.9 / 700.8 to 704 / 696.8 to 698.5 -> 0.17 nm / 81.5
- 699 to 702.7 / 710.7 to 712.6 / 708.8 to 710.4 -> 0.25 nm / 83.2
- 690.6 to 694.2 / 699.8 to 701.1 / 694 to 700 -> 0.00 nm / 78.4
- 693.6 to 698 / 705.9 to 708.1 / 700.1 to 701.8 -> 0.07 nm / 78.9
